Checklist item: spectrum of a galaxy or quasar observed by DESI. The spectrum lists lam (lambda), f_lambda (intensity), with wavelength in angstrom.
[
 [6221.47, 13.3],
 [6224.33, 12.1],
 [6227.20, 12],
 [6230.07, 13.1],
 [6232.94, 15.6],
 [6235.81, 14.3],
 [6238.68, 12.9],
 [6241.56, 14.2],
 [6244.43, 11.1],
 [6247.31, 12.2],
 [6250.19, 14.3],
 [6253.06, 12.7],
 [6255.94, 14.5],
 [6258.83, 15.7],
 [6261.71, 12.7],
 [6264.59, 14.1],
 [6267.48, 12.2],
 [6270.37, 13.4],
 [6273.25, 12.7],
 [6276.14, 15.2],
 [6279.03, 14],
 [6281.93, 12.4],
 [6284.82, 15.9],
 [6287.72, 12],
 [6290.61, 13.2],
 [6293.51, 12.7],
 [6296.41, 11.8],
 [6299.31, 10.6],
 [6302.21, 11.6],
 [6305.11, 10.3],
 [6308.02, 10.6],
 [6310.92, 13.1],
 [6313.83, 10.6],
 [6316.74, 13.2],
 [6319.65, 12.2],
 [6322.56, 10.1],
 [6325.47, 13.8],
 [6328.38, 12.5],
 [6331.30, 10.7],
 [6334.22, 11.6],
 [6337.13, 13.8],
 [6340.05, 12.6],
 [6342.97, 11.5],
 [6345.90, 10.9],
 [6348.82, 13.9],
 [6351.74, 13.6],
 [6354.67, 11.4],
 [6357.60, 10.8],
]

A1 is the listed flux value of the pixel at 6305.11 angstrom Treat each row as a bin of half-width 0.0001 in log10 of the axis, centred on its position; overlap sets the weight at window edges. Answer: 10.3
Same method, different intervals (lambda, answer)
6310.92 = 13.1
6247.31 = 12.2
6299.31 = 10.6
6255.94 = 14.5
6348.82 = 13.9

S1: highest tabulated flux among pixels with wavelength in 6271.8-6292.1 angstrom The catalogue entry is 15.9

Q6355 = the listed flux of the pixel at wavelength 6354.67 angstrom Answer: 11.4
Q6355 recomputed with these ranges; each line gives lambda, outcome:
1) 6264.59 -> 14.1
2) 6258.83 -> 15.7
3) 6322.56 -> 10.1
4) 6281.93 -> 12.4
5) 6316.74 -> 13.2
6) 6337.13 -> 13.8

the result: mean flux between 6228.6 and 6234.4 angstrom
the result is 14.3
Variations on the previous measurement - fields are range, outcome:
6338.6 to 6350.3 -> 12.2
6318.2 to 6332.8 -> 11.9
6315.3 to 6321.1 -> 12.7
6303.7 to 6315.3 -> 11.2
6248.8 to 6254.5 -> 13.5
